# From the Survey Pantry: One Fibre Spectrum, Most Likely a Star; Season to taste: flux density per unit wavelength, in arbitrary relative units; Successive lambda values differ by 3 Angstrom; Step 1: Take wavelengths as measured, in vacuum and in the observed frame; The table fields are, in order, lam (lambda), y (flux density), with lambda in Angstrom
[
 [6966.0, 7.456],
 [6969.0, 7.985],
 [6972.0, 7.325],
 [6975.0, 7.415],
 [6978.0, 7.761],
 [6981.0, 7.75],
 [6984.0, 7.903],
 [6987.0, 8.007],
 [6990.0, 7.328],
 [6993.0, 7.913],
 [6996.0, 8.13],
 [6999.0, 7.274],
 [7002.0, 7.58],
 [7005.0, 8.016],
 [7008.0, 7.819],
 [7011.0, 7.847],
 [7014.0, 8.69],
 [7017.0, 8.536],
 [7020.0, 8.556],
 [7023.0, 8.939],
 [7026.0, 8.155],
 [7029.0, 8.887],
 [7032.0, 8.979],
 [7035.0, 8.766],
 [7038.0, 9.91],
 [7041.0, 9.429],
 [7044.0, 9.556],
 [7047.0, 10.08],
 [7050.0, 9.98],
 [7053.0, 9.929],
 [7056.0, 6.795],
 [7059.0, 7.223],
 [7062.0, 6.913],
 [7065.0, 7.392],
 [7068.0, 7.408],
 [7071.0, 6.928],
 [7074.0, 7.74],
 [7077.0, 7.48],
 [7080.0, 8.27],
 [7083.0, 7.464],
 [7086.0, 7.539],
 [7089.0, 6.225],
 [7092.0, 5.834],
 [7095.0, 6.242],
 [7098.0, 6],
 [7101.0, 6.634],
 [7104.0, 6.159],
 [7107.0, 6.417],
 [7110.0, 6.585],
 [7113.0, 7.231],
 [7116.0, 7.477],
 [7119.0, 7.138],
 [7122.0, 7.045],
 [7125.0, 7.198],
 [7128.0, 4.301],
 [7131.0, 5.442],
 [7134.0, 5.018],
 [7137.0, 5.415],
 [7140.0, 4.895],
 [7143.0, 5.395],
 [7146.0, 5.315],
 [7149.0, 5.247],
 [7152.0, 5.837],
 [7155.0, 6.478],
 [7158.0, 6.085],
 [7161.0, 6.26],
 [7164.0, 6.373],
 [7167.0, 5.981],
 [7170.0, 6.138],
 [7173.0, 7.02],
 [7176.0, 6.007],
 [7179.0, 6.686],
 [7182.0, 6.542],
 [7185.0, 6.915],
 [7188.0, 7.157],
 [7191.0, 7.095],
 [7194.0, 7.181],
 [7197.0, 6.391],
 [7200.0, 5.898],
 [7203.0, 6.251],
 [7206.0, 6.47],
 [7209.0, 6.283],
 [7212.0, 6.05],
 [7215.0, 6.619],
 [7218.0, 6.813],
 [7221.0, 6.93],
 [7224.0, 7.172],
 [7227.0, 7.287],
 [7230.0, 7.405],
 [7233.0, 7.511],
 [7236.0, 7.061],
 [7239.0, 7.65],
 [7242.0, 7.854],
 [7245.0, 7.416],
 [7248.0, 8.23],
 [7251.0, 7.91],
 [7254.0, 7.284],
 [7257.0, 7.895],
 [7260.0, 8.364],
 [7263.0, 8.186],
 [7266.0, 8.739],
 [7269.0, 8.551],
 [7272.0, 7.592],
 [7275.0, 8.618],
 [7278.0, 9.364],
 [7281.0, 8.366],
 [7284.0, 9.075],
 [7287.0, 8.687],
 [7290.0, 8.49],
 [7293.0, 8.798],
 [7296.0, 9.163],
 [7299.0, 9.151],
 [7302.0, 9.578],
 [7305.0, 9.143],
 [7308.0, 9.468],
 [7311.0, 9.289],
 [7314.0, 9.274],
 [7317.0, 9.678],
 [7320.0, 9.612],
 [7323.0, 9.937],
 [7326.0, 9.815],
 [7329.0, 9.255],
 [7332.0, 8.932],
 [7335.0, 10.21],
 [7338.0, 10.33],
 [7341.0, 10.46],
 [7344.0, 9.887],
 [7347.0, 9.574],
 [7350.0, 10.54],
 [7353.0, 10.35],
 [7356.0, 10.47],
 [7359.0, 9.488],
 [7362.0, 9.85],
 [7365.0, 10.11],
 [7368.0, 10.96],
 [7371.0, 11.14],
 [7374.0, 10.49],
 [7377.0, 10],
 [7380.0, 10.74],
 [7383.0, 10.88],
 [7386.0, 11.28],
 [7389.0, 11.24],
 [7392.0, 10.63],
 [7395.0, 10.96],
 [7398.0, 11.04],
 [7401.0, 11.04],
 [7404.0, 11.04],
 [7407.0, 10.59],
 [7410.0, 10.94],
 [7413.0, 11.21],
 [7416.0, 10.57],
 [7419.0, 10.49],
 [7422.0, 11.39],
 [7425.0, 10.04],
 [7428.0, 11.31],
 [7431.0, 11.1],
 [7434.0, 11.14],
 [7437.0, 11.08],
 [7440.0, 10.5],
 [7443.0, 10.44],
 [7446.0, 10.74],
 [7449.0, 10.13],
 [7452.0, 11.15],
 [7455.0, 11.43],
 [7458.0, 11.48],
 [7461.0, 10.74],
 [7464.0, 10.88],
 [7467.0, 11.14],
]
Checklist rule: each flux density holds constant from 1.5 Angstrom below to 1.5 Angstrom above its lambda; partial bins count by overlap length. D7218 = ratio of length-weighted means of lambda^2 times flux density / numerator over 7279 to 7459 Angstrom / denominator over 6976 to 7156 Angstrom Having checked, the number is 1.5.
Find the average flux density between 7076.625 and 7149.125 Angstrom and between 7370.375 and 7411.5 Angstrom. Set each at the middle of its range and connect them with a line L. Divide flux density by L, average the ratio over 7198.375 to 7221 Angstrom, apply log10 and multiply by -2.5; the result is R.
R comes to 0.23 mag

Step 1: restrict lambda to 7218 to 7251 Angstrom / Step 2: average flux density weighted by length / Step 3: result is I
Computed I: 7.44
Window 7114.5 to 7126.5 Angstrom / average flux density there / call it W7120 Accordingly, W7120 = 7.21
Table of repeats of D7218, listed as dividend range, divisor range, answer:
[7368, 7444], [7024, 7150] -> 1.65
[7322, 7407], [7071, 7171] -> 1.75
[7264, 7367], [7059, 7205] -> 1.53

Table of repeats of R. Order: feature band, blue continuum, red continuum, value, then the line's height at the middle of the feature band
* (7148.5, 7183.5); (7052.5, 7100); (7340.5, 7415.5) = 0.29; 8.17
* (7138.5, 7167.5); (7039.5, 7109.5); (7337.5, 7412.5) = 0.40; 8.33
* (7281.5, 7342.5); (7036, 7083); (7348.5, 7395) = 0.08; 10.1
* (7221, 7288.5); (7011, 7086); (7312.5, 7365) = 0.18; 9.44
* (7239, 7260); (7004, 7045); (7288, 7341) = 0.19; 9.28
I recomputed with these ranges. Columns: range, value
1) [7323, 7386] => 10.2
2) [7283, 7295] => 8.77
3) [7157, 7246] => 6.75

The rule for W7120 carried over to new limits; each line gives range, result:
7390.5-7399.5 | 10.9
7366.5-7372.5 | 11.1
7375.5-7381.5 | 10.4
